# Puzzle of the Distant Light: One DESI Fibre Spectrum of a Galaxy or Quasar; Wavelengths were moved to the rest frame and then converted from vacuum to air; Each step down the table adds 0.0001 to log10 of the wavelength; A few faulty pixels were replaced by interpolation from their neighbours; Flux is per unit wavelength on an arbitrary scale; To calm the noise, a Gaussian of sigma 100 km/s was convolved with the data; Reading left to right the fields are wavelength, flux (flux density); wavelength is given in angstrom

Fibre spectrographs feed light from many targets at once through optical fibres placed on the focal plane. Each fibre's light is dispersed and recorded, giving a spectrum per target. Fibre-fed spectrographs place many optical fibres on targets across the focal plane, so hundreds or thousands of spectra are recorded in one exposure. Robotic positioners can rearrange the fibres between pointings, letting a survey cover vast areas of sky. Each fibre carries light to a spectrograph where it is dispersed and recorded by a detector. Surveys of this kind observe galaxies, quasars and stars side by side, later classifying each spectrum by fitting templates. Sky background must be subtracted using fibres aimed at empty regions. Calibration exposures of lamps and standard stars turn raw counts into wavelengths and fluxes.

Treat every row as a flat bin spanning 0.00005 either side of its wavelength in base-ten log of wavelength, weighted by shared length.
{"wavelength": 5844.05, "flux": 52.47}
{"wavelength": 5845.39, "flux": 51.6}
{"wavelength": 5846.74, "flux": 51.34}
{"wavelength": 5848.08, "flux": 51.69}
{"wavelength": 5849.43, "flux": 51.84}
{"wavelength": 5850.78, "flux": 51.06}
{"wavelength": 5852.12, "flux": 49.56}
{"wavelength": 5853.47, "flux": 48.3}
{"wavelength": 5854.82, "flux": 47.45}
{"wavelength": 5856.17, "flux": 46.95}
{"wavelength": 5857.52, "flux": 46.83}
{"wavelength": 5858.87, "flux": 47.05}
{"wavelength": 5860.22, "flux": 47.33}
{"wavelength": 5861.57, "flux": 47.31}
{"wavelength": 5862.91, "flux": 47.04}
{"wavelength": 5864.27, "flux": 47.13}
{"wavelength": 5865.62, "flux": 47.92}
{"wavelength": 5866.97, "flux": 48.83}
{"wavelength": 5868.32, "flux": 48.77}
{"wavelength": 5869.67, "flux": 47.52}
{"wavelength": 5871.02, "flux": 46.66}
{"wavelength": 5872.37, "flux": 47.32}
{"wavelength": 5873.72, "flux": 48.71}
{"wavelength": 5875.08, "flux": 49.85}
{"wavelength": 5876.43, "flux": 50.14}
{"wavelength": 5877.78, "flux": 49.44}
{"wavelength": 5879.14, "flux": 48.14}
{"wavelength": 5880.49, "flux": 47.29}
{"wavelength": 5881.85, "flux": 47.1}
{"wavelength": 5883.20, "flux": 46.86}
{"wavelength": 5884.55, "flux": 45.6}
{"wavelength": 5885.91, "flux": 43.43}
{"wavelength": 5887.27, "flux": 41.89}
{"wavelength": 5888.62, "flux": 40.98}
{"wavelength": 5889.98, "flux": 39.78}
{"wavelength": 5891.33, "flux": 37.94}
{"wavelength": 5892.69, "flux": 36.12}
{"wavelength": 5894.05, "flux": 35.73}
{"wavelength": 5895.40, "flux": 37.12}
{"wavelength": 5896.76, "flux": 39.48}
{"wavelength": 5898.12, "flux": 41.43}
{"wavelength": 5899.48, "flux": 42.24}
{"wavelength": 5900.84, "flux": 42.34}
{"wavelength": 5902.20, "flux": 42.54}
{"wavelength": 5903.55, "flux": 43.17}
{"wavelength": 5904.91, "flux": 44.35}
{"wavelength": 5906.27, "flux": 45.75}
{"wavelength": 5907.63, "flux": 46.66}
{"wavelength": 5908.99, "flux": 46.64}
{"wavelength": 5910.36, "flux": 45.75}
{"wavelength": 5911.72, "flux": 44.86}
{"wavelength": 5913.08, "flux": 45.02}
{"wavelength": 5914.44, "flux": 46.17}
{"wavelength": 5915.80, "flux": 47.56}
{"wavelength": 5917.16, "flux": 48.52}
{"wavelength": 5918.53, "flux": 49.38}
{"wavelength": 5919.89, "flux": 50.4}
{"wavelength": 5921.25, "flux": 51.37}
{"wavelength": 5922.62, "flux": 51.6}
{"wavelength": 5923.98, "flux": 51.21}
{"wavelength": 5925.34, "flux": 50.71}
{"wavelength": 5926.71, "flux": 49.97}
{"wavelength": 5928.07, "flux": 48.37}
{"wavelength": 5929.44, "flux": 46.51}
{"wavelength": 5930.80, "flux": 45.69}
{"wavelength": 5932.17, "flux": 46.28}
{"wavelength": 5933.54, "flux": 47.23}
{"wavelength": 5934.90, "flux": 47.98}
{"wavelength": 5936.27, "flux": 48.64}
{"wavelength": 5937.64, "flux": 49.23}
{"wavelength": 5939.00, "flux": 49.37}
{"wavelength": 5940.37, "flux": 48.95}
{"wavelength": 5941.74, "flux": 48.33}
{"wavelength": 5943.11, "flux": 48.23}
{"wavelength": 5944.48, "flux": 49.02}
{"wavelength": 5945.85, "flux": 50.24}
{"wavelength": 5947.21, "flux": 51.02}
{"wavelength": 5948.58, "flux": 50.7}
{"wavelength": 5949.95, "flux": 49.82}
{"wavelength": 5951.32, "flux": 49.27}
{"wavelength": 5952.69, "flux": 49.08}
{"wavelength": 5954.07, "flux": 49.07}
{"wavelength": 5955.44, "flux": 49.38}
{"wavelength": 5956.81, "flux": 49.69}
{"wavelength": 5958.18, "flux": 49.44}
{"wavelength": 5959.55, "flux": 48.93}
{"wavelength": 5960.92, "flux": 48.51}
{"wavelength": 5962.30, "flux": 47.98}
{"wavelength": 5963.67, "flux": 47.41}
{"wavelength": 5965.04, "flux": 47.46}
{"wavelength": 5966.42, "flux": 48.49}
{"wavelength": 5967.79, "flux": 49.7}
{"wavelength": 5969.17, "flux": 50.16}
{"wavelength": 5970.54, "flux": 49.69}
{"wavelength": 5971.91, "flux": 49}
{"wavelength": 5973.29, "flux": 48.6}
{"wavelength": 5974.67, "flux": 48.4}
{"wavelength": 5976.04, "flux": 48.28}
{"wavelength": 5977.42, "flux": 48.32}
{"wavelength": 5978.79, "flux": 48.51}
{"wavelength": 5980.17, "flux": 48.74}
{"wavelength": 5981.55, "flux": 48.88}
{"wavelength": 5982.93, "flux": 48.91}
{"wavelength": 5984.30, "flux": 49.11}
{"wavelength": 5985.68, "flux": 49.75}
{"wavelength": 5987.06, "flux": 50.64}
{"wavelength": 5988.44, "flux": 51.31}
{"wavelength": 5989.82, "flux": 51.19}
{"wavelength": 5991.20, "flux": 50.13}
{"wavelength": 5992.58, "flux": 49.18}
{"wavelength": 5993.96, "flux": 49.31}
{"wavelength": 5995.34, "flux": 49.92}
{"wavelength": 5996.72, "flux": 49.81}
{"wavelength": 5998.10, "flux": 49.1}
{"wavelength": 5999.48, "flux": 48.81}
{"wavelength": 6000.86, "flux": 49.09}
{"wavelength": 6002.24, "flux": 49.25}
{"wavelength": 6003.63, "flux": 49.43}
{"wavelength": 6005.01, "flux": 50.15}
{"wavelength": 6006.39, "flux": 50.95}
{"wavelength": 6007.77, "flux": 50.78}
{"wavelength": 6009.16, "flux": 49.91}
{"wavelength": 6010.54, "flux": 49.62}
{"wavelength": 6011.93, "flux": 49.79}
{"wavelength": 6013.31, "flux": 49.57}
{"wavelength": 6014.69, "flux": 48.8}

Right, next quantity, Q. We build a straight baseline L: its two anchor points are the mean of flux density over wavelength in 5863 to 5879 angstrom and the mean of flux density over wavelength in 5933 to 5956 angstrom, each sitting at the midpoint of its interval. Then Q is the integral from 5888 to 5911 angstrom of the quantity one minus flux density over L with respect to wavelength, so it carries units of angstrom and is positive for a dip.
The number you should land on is 3.3 angstrom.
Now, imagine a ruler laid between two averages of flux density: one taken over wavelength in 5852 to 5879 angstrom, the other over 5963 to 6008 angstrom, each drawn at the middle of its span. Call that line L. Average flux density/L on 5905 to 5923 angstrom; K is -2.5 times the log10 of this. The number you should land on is 0.024 mag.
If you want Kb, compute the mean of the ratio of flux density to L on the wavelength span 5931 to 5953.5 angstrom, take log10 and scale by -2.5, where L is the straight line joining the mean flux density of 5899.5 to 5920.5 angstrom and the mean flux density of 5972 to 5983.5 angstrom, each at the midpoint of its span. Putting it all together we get -0.04 mag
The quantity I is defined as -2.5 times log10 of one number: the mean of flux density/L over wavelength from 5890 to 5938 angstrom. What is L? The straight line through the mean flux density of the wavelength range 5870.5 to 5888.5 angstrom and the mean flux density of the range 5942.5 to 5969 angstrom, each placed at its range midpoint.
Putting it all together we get 0.058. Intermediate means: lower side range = 46.9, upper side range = 49.1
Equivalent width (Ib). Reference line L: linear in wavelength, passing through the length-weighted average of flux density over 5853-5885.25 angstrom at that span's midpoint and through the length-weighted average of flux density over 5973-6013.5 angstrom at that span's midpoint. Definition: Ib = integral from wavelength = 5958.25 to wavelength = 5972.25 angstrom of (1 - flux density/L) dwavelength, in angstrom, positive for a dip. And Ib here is 0.1 angstrom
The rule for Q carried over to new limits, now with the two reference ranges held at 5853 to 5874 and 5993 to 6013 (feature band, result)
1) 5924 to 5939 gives 0.10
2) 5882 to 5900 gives 2.68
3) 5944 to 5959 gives -0.24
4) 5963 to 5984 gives 0.23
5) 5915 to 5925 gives -0.32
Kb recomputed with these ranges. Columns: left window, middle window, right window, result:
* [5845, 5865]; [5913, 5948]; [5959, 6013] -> 0.01 mag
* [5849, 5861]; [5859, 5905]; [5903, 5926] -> 0.08 mag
